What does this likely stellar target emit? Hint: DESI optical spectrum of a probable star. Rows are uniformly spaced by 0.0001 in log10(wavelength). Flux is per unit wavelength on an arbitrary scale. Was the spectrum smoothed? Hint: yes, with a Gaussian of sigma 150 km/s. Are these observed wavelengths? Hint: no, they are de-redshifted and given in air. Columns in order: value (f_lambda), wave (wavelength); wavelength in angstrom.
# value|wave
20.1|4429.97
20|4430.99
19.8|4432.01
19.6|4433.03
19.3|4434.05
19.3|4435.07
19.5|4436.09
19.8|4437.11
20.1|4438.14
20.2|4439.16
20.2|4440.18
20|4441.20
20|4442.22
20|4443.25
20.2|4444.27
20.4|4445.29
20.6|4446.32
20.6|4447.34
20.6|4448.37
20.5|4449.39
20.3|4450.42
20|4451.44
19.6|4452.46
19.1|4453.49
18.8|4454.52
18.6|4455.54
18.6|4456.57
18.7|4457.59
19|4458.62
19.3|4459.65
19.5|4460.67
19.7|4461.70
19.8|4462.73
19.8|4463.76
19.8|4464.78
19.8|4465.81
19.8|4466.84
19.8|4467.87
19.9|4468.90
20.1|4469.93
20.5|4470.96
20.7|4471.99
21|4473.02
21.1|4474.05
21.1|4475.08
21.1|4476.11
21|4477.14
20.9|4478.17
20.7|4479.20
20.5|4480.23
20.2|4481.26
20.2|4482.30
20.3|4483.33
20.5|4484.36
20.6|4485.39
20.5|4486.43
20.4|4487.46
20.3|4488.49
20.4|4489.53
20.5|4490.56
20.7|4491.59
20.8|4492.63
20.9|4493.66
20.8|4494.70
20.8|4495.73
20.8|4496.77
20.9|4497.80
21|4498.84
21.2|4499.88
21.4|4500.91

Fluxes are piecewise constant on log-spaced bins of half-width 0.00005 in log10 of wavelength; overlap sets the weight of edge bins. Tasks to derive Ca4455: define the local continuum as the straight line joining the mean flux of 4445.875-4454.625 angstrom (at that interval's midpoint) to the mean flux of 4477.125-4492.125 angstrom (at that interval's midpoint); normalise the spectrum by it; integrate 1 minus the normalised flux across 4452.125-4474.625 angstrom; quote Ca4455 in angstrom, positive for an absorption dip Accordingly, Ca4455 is 0.6 angstrom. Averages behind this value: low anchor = 20.1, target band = 19.7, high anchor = 20.5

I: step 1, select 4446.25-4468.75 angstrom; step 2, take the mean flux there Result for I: 19.6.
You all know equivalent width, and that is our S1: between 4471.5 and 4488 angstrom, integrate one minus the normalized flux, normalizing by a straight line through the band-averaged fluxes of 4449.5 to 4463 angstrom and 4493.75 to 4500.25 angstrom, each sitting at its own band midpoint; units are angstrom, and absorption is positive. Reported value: -0.4 angstrom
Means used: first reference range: 19.3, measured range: 20.7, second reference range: 20.9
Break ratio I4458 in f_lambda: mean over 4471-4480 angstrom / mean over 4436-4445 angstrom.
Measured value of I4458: 1.04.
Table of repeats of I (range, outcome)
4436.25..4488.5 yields 20.1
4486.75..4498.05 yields 20.7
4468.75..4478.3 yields 20.8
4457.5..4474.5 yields 19.9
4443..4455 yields 20.1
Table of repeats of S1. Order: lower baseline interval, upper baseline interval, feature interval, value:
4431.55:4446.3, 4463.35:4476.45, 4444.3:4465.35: 0.47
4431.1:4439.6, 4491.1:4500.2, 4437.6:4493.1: 0.38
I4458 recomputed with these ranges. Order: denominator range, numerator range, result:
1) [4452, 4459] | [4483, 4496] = 1.09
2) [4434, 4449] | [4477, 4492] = 1.02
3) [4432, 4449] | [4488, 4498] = 1.03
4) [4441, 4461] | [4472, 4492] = 1.05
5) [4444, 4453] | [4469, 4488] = 1.02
